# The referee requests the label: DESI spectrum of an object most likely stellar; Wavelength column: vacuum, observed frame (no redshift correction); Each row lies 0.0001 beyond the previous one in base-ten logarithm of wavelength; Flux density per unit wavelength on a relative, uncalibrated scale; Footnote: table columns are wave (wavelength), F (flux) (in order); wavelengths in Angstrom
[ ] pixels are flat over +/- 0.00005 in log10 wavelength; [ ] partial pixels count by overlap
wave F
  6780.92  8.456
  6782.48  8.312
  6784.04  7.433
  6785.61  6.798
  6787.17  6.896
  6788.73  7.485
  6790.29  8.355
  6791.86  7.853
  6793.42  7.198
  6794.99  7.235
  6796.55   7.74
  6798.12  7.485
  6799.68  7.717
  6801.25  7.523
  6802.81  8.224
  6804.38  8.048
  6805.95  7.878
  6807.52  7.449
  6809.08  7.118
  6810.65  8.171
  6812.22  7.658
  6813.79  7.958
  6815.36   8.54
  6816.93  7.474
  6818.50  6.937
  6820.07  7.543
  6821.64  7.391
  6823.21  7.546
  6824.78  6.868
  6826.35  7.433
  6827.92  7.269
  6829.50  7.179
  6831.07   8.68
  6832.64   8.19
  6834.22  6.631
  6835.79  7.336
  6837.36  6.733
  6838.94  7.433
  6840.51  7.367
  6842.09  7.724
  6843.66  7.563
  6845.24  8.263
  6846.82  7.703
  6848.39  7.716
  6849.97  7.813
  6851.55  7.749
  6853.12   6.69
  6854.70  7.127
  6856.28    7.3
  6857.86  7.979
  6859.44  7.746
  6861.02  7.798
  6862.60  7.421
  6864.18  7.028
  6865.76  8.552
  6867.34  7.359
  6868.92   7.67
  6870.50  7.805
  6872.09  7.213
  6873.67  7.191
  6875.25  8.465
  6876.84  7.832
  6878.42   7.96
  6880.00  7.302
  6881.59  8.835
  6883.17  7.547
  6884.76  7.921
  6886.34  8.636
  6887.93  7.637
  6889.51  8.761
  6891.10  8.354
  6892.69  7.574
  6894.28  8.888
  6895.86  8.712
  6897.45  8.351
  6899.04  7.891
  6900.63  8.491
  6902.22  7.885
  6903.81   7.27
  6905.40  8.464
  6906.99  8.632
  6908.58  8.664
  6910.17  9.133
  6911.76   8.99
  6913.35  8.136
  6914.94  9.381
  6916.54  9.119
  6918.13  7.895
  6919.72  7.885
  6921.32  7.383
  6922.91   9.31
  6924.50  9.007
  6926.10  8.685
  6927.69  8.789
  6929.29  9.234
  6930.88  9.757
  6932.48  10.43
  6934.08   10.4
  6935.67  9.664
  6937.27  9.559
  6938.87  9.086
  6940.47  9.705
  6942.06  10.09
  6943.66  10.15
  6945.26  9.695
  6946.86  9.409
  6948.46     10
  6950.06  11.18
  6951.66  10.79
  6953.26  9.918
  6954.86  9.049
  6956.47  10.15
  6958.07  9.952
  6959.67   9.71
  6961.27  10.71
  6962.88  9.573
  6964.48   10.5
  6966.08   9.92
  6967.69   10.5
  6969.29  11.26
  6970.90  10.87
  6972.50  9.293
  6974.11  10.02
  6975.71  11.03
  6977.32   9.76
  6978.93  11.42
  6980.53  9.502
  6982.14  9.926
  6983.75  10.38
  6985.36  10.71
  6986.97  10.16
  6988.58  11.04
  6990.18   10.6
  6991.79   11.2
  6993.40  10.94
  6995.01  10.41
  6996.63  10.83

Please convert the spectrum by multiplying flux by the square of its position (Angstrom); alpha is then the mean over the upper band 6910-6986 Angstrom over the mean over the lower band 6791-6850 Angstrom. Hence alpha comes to 1.3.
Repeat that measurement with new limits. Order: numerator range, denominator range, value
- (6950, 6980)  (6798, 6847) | 1.41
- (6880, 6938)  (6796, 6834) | 1.16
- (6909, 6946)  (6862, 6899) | 1.17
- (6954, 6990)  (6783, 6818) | 1.41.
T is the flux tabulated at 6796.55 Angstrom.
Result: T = 7.74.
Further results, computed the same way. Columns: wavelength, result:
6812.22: 7.658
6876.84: 7.832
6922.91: 9.31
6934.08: 10.4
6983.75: 10.38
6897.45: 8.351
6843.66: 7.563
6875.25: 8.465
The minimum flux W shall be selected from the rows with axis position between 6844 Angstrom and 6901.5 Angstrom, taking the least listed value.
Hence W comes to 6.69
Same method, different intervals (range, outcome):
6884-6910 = 7.27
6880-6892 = 7.302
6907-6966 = 7.383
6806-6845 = 6.631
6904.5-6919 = 7.895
